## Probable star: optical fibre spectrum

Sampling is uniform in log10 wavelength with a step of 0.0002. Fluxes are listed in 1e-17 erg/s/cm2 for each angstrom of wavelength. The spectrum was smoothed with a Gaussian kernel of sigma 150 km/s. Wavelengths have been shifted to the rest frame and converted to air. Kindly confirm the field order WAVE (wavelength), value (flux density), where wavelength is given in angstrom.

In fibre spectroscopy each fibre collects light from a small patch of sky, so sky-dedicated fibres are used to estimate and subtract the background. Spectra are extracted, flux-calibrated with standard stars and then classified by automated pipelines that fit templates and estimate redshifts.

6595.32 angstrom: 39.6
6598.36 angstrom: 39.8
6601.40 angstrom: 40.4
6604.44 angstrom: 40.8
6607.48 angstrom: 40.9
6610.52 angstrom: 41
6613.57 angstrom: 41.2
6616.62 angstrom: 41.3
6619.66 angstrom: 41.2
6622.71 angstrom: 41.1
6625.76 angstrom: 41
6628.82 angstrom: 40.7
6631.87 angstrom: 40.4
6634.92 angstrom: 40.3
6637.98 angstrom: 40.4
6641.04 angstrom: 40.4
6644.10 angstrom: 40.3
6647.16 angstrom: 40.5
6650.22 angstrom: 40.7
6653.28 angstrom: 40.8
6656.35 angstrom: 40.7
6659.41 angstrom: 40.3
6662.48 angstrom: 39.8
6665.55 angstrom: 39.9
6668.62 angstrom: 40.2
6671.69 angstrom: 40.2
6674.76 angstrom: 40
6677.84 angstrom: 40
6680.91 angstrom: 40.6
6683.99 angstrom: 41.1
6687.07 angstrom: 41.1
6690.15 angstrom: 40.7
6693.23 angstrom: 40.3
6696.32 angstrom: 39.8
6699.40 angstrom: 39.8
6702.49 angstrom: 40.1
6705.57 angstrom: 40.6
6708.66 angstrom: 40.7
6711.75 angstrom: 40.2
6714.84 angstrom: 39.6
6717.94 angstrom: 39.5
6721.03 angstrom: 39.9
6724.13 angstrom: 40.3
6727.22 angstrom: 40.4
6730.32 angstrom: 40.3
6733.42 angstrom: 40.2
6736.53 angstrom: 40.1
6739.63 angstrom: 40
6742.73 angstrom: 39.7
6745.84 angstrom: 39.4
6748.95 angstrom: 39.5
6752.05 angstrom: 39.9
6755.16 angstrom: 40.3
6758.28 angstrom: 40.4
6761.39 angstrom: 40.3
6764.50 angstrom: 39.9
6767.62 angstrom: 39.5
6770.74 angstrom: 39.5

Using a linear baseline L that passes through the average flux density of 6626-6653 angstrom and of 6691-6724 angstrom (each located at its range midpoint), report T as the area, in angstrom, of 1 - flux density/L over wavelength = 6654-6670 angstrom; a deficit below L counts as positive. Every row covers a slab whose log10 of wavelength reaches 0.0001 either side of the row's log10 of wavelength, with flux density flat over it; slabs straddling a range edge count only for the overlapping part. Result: 0.1 angstrom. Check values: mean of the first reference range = 40.5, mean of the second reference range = 40.1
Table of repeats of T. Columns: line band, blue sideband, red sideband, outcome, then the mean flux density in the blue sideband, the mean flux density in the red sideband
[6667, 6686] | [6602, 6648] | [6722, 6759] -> 0.0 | 40.8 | 40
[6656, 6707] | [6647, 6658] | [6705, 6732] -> 0.2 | 40.7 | 40.2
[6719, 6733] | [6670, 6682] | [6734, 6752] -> -0.1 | 40.2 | 39.8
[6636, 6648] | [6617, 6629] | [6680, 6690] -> 0.2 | 41.1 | 40.9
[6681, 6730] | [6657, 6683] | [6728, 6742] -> -0.2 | 40.2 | 40.1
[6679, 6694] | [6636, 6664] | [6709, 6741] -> -0.2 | 40.4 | 40.1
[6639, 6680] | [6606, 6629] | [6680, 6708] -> 0.4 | 41.1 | 40.5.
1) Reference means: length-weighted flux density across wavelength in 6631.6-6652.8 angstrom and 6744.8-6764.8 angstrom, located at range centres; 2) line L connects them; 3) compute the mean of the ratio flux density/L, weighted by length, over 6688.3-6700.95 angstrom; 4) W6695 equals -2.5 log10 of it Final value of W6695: 0.00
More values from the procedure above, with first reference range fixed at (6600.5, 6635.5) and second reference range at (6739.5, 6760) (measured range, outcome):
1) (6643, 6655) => 0.00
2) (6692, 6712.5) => 0.00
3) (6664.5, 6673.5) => 0.01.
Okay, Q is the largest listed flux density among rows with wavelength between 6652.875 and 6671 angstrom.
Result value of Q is 40.8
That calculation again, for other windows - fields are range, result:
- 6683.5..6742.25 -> 41.1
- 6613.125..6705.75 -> 41.3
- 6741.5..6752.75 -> 39.9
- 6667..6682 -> 40.6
